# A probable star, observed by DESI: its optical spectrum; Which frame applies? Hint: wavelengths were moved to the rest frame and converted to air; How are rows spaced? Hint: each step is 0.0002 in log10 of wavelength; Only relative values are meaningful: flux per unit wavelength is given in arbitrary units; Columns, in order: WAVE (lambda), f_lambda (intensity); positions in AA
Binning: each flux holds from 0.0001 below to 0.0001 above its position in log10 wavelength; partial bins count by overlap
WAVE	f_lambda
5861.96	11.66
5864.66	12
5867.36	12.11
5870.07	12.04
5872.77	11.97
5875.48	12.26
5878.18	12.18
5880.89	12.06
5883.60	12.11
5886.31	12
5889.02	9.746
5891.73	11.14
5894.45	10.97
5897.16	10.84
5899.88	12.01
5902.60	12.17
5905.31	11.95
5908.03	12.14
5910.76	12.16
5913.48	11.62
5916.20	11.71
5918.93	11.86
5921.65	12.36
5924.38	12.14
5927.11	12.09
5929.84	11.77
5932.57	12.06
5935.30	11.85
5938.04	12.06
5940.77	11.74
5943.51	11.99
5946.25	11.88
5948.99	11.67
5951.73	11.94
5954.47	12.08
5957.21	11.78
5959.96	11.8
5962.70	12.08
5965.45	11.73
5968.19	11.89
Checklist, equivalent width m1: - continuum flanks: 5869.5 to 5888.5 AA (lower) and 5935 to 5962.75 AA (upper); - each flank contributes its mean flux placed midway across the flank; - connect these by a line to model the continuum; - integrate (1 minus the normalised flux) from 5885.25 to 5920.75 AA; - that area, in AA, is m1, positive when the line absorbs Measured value 1.1 AA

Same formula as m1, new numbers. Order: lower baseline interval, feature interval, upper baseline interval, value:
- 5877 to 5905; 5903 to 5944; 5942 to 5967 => -0.90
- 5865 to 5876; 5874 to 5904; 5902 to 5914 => 1.14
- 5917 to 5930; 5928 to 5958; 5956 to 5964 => 0.17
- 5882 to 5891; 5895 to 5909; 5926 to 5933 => -0.27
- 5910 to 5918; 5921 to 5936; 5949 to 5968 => -0.26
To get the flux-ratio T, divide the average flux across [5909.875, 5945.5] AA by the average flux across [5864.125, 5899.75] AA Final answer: 1.0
